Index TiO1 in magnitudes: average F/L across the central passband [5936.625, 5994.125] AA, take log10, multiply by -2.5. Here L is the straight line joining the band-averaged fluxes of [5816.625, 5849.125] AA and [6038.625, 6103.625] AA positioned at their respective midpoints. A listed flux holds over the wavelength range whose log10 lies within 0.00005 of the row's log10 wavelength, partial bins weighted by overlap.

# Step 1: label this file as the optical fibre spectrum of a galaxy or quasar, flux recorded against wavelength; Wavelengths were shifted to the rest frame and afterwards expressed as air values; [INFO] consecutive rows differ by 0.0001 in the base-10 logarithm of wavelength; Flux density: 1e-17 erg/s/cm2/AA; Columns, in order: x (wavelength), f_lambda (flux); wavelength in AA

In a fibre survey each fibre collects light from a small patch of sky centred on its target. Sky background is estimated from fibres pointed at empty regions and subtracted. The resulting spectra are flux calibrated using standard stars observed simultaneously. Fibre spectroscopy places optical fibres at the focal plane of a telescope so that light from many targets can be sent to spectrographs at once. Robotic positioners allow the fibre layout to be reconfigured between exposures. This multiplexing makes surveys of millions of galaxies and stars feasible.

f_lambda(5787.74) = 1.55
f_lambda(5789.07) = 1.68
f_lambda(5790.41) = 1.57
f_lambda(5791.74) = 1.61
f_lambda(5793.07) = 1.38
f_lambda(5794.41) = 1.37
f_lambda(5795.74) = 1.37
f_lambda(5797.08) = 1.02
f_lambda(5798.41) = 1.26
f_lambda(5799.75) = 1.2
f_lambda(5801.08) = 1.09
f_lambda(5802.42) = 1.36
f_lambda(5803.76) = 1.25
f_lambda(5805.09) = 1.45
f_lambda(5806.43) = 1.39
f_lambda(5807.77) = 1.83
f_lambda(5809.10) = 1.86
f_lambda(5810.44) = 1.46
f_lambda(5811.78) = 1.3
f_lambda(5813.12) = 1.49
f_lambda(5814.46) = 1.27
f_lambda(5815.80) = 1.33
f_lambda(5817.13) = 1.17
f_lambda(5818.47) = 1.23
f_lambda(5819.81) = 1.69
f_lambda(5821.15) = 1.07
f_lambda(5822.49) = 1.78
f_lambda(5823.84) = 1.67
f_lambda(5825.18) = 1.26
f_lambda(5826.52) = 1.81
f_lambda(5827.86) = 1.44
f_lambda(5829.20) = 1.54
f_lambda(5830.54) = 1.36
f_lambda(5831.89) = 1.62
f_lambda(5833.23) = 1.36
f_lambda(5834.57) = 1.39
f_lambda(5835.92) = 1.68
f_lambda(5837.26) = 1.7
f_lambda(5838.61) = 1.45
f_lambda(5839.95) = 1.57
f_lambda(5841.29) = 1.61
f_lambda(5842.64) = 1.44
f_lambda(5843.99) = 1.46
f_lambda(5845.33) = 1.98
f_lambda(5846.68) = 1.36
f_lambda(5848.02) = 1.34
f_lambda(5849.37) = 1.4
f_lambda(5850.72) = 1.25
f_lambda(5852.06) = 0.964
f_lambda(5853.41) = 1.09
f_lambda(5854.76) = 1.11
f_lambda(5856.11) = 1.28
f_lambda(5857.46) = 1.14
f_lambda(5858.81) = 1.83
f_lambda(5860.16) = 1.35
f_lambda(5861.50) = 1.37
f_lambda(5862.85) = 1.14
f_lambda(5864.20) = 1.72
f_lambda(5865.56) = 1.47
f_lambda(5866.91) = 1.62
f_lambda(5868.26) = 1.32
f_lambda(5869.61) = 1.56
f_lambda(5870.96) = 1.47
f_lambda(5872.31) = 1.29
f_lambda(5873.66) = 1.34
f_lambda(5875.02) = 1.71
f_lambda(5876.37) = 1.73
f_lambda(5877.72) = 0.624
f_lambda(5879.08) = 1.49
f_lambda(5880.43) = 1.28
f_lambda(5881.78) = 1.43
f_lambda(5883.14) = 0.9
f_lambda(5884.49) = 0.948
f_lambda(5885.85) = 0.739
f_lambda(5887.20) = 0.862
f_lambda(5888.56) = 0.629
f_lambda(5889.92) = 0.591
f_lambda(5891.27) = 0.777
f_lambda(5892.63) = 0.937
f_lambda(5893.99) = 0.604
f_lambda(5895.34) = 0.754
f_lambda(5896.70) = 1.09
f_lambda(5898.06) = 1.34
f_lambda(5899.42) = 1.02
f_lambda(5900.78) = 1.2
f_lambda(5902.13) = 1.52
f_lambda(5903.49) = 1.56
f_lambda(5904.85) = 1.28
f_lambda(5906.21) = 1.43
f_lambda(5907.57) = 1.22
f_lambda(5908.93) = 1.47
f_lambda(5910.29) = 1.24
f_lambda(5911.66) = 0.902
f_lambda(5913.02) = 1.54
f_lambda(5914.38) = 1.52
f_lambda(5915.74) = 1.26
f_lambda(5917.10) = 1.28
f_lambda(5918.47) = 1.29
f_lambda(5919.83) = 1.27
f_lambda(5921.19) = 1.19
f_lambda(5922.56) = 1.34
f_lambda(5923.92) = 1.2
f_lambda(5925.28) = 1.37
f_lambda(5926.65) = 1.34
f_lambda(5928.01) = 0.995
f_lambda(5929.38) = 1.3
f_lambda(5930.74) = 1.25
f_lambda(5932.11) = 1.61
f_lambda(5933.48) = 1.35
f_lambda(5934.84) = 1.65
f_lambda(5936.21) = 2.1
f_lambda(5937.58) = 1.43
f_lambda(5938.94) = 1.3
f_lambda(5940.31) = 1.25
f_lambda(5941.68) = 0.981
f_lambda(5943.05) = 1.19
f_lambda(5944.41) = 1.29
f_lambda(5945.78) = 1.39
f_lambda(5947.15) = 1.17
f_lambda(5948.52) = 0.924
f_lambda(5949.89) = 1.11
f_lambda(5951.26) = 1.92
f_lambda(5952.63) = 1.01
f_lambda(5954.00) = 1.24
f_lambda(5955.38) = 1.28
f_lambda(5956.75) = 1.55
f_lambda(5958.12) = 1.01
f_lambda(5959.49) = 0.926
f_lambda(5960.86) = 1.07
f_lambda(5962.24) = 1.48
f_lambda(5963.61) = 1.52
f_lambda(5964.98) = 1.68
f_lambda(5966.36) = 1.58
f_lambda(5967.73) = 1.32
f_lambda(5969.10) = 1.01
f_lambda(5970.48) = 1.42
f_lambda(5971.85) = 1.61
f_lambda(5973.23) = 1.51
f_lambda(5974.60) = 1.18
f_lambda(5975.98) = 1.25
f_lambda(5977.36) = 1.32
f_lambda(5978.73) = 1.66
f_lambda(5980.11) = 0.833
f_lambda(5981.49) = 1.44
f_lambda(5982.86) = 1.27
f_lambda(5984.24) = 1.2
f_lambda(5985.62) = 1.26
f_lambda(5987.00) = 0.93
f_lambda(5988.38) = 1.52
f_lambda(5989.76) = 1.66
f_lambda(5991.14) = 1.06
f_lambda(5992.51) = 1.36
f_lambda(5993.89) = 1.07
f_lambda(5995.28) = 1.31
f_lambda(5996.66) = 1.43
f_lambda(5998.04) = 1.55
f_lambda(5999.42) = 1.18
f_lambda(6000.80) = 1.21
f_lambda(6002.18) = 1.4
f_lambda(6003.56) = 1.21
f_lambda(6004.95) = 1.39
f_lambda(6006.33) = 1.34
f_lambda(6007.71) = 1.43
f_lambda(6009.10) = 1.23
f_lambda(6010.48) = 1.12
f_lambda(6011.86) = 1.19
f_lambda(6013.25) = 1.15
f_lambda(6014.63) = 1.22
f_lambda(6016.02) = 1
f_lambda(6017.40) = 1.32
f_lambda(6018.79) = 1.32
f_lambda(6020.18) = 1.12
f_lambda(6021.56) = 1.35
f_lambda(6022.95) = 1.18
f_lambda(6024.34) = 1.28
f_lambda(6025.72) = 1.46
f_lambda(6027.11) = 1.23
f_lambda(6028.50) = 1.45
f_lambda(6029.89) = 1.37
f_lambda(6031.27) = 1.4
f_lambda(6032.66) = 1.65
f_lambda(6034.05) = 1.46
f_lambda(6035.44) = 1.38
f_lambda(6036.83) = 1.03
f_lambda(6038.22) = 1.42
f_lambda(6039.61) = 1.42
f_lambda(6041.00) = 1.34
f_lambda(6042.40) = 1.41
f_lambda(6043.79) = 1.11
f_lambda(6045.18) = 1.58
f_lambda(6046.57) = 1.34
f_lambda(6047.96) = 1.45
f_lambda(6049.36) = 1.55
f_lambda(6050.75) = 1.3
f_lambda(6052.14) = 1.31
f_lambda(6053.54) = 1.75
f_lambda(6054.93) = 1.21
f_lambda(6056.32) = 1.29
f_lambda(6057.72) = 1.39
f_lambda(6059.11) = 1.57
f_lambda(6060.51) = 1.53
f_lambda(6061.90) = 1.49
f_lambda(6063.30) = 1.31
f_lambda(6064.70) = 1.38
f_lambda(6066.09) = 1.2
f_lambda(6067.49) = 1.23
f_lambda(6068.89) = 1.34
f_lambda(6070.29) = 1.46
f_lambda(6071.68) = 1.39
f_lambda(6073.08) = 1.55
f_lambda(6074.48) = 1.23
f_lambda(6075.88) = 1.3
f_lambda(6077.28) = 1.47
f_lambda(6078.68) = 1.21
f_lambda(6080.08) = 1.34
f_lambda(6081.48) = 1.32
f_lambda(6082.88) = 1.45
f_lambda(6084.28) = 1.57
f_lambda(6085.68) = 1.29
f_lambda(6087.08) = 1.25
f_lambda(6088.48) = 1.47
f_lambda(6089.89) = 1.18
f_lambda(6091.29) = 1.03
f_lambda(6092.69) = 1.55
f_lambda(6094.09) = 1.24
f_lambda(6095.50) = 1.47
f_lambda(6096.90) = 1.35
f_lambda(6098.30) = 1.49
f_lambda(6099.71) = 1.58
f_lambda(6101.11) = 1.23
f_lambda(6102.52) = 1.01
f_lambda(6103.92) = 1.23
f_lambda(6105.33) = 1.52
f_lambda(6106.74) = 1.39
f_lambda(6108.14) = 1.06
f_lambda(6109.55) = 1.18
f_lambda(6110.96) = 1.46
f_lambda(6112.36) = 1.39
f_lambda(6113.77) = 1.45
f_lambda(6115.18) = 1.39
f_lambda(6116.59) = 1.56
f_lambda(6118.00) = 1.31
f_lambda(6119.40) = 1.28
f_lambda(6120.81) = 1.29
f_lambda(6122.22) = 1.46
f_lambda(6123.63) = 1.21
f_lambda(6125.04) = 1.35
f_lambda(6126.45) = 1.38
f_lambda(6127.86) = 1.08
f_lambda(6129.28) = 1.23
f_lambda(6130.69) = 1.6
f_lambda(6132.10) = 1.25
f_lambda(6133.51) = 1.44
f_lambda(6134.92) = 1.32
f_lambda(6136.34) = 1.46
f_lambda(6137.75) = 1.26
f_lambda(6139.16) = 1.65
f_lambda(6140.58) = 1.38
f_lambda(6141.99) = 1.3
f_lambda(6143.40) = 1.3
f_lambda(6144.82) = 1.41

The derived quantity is 0.10 mag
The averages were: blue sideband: 1.5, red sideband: 1.37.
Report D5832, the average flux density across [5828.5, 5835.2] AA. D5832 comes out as 1.46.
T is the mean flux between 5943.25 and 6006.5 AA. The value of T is 1.3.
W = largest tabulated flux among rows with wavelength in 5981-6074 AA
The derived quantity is 1.75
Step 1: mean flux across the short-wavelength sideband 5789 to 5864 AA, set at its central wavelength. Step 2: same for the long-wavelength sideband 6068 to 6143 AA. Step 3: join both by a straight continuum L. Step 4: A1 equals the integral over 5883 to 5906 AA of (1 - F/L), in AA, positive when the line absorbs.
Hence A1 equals 6.6 AA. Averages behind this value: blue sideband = 1.42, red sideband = 1.35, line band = 0.997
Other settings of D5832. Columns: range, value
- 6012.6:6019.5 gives 1.2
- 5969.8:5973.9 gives 1.51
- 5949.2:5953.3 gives 1.35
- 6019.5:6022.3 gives 1.24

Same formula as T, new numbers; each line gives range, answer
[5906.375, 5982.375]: 1.32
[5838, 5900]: 1.25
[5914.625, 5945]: 1.33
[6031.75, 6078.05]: 1.39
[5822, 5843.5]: 1.54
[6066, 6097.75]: 1.35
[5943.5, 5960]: 1.24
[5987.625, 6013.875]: 1.31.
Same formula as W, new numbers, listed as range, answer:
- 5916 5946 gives 2.1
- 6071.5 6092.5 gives 1.57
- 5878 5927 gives 1.56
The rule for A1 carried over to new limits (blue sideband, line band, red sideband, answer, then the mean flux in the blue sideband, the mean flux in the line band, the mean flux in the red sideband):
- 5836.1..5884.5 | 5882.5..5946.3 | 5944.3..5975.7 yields 6.61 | 1.39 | 1.21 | 1.31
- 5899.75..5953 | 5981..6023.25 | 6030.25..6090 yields 2.64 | 1.32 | 1.27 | 1.38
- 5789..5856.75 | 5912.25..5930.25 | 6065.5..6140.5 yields 1.27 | 1.42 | 1.3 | 1.35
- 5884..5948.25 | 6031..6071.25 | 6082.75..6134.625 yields -2.70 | 1.21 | 1.39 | 1.34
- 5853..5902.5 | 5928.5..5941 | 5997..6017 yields -2.44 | 1.19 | 1.46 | 1.26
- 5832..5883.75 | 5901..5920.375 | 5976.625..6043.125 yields 0.42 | 1.4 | 1.34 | 1.3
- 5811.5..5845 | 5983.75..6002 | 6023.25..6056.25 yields 1.45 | 1.47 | 1.29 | 1.38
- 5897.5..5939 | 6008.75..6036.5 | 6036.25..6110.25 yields 1.25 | 1.35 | 1.29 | 1.35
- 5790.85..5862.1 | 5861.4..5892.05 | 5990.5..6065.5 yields 4.02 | 1.42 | 1.21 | 1.33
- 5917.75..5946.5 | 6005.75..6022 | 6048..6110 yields 1.43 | 1.34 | 1.23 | 1.36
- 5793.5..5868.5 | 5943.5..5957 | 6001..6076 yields 0.94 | 1.42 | 1.28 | 1.34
